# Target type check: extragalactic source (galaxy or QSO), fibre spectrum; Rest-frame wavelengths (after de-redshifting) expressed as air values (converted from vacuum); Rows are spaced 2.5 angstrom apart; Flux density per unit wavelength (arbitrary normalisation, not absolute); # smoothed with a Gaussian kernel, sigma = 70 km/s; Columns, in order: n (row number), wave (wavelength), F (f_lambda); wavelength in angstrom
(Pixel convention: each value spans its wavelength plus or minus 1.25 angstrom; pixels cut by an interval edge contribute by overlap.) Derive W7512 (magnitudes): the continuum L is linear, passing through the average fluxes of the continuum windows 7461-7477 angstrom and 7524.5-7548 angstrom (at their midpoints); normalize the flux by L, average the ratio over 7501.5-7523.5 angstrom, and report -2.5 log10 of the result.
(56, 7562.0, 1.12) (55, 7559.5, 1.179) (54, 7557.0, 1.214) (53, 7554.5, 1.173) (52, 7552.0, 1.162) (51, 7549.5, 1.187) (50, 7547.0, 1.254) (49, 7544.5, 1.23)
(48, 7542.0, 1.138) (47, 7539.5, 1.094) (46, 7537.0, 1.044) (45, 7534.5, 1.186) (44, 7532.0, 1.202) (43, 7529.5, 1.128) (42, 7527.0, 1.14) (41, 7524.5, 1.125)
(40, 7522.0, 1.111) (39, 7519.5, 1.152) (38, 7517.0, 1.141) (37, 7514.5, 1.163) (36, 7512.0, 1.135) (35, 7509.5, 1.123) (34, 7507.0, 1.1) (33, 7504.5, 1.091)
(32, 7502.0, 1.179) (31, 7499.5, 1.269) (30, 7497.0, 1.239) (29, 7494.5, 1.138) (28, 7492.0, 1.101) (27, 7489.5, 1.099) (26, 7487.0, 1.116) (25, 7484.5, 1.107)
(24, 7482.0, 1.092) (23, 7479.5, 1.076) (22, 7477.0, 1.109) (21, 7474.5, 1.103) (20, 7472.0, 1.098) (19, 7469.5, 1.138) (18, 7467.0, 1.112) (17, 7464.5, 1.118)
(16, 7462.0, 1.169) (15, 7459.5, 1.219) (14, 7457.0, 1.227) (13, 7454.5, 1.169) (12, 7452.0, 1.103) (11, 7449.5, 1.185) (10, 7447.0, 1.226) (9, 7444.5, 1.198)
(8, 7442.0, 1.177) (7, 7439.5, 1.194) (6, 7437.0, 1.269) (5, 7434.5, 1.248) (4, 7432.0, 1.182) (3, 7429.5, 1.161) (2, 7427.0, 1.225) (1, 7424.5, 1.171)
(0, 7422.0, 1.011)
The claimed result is 0.01 mag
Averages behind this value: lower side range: 1.12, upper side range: 1.15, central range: 1.13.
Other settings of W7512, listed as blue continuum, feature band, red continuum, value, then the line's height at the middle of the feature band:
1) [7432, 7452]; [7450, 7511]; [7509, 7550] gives 0.040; 1.18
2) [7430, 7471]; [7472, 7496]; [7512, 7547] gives 0.059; 1.17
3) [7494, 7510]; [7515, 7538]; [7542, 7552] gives 0.046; 1.19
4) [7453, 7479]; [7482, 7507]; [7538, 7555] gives 0.011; 1.15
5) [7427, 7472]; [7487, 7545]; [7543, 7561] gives 0.046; 1.19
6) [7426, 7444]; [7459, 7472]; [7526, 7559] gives 0.050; 1.2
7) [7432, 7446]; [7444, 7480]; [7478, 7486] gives -0.001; 1.15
